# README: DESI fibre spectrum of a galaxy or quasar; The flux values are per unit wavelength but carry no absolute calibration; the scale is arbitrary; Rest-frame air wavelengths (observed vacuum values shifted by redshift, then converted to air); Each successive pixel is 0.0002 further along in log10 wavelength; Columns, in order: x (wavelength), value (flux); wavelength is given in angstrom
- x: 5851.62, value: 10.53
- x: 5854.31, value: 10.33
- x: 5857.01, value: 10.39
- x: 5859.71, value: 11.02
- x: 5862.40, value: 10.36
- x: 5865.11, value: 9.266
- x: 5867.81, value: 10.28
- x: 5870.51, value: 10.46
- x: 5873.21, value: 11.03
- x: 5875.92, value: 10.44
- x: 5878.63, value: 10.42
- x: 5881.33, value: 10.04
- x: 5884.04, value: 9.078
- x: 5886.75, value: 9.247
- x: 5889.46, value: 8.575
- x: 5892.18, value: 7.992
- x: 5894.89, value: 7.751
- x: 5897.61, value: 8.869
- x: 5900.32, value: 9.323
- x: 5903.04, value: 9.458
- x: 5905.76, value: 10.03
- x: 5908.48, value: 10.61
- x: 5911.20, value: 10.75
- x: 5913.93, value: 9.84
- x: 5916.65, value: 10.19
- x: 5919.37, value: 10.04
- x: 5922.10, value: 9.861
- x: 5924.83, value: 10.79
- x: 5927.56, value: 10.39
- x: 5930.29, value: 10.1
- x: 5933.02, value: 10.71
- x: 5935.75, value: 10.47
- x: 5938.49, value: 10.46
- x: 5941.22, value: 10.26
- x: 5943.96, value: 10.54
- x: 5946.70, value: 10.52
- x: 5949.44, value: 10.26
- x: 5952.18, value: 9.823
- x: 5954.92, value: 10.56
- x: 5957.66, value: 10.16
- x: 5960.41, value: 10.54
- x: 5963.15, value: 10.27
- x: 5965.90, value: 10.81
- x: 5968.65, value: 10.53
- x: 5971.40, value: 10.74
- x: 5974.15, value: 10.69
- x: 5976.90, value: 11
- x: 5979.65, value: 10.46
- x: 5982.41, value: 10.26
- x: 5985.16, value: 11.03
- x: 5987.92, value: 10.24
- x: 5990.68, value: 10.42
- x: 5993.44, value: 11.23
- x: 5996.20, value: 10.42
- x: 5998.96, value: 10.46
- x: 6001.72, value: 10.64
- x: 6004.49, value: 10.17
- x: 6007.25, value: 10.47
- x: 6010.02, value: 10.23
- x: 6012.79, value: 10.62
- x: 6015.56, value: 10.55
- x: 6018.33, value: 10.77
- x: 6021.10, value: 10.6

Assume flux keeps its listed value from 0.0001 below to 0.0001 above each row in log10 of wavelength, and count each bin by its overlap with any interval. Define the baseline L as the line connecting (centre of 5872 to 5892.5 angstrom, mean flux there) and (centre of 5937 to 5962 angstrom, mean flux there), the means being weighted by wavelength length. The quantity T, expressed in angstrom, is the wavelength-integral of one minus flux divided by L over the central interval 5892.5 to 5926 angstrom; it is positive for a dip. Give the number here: 0.7 angstrom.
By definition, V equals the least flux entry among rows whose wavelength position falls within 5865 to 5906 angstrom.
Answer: 7.751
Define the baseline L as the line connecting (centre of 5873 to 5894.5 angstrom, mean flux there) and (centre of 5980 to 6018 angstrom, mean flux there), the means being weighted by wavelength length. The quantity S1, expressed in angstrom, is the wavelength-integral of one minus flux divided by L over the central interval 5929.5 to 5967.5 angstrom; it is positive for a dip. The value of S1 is -1.32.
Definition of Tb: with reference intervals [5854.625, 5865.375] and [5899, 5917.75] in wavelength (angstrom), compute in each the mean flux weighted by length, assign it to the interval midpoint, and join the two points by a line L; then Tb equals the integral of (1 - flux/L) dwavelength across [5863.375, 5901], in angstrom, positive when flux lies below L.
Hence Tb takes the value 2.6 angstrom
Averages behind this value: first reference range 10.4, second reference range 10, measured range 9.49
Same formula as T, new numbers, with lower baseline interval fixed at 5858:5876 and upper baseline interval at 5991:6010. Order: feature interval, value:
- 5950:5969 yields 0.22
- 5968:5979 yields -0.24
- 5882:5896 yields 2.43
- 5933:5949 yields 0.02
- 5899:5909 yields 0.62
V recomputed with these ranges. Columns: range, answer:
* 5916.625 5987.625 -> 9.823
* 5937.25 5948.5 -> 10.26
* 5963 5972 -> 10.27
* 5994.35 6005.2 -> 10.17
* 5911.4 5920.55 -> 9.84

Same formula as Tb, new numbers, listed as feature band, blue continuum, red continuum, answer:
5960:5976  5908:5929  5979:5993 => -0.2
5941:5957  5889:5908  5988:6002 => -0.8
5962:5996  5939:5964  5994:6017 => -0.7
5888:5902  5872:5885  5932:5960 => 2.4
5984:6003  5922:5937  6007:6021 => -0.2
